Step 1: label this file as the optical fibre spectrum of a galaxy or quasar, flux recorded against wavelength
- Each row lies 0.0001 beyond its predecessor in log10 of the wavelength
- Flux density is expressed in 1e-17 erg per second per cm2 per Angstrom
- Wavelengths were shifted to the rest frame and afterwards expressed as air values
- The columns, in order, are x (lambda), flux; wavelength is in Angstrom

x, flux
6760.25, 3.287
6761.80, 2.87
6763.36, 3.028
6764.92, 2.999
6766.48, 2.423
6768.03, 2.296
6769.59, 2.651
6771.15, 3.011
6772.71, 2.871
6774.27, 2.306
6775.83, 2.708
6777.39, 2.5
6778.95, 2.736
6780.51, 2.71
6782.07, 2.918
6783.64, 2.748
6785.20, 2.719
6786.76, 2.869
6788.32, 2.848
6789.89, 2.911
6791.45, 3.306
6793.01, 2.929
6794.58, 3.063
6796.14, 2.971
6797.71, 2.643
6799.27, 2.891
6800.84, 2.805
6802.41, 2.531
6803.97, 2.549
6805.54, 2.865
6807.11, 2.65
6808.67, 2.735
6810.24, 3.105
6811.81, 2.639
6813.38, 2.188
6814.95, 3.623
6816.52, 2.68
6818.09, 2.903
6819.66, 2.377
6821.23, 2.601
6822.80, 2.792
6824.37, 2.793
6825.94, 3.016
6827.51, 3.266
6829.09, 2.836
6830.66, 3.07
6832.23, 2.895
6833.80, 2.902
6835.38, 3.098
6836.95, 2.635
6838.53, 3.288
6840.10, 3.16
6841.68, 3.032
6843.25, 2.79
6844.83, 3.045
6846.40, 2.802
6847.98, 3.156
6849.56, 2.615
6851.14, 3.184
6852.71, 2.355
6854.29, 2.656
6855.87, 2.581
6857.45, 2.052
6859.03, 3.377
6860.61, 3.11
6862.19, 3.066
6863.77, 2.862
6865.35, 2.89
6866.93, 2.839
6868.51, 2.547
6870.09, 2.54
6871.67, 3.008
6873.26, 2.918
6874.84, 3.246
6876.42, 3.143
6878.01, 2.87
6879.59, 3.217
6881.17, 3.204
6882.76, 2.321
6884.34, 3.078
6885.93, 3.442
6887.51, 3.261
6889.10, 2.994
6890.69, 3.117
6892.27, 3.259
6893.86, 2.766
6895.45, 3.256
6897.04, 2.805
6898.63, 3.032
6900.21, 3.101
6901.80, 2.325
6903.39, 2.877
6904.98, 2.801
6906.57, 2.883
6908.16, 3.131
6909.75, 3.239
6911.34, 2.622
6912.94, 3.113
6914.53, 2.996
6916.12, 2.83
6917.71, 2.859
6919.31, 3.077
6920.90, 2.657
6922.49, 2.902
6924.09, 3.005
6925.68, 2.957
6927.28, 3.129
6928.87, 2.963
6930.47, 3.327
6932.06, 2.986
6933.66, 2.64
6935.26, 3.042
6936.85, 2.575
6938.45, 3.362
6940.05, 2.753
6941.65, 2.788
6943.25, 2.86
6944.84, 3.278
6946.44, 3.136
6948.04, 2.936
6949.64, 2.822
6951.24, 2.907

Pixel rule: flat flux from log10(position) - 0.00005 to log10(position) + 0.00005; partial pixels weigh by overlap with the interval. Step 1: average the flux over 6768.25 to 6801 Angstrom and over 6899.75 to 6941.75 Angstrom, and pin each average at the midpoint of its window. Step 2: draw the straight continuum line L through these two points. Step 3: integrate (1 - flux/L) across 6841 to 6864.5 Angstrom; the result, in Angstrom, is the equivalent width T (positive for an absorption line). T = 0.2 Angstrom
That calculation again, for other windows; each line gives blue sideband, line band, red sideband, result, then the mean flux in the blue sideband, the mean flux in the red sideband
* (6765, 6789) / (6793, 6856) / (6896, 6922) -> -1.8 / 2.7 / 2.9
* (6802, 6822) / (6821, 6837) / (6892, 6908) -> -0.9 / 2.73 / 2.91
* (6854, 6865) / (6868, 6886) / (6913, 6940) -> -0.6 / 2.82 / 2.96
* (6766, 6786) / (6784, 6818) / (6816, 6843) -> -0.7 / 2.67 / 2.9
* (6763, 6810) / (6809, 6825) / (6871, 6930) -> 0.4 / 2.77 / 2.99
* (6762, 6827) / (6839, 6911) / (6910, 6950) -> -1.3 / 2.78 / 2.95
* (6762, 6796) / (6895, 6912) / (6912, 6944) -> 0.0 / 2.79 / 2.94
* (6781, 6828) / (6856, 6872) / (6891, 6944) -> 0.4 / 2.83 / 2.94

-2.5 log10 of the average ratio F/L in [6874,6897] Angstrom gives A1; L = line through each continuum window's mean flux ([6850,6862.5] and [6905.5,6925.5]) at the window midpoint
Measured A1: -0.08 mag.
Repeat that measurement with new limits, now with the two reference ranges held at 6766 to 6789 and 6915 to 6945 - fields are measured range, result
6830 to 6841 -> -0.08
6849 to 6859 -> 0.07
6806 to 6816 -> -0.03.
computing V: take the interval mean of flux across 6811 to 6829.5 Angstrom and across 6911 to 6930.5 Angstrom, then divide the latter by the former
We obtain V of 1.05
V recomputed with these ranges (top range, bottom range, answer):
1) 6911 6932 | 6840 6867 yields 1.04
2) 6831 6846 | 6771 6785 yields 1.10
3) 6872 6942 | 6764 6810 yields 1.07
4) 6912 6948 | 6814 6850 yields 1.01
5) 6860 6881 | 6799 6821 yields 1.07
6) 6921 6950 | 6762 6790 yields 1.08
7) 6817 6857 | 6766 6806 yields 1.04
